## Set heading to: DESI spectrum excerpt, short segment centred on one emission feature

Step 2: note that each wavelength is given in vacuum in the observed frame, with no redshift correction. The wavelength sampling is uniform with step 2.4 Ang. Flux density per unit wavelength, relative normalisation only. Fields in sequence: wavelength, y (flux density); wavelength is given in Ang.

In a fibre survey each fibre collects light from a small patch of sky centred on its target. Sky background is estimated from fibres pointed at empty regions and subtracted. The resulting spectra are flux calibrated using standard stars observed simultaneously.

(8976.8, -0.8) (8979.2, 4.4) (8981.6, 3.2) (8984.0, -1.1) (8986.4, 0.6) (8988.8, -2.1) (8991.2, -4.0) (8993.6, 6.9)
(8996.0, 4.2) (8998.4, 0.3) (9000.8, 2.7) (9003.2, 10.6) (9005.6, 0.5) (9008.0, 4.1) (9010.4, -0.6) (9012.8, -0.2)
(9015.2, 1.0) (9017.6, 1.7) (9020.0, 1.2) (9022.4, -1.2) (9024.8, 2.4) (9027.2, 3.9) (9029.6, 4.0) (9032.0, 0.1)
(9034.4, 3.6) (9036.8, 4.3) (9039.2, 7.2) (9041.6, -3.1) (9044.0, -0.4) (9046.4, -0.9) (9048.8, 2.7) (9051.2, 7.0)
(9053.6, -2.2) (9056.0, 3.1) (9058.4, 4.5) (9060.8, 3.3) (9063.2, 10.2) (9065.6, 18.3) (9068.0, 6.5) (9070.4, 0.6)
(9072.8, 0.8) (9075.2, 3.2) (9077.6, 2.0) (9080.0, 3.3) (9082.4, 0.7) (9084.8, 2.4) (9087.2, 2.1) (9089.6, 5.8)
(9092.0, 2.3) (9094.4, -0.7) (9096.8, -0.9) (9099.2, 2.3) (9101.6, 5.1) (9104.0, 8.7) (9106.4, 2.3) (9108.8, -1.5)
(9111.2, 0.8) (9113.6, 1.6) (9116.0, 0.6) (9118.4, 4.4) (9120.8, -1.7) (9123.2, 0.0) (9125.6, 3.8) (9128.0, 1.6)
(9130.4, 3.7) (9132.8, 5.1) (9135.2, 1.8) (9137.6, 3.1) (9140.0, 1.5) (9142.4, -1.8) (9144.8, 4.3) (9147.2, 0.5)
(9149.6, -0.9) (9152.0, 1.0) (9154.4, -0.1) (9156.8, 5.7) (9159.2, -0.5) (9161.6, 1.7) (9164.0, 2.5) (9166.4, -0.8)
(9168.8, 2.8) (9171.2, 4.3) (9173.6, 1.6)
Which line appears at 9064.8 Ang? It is H-beta 4861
